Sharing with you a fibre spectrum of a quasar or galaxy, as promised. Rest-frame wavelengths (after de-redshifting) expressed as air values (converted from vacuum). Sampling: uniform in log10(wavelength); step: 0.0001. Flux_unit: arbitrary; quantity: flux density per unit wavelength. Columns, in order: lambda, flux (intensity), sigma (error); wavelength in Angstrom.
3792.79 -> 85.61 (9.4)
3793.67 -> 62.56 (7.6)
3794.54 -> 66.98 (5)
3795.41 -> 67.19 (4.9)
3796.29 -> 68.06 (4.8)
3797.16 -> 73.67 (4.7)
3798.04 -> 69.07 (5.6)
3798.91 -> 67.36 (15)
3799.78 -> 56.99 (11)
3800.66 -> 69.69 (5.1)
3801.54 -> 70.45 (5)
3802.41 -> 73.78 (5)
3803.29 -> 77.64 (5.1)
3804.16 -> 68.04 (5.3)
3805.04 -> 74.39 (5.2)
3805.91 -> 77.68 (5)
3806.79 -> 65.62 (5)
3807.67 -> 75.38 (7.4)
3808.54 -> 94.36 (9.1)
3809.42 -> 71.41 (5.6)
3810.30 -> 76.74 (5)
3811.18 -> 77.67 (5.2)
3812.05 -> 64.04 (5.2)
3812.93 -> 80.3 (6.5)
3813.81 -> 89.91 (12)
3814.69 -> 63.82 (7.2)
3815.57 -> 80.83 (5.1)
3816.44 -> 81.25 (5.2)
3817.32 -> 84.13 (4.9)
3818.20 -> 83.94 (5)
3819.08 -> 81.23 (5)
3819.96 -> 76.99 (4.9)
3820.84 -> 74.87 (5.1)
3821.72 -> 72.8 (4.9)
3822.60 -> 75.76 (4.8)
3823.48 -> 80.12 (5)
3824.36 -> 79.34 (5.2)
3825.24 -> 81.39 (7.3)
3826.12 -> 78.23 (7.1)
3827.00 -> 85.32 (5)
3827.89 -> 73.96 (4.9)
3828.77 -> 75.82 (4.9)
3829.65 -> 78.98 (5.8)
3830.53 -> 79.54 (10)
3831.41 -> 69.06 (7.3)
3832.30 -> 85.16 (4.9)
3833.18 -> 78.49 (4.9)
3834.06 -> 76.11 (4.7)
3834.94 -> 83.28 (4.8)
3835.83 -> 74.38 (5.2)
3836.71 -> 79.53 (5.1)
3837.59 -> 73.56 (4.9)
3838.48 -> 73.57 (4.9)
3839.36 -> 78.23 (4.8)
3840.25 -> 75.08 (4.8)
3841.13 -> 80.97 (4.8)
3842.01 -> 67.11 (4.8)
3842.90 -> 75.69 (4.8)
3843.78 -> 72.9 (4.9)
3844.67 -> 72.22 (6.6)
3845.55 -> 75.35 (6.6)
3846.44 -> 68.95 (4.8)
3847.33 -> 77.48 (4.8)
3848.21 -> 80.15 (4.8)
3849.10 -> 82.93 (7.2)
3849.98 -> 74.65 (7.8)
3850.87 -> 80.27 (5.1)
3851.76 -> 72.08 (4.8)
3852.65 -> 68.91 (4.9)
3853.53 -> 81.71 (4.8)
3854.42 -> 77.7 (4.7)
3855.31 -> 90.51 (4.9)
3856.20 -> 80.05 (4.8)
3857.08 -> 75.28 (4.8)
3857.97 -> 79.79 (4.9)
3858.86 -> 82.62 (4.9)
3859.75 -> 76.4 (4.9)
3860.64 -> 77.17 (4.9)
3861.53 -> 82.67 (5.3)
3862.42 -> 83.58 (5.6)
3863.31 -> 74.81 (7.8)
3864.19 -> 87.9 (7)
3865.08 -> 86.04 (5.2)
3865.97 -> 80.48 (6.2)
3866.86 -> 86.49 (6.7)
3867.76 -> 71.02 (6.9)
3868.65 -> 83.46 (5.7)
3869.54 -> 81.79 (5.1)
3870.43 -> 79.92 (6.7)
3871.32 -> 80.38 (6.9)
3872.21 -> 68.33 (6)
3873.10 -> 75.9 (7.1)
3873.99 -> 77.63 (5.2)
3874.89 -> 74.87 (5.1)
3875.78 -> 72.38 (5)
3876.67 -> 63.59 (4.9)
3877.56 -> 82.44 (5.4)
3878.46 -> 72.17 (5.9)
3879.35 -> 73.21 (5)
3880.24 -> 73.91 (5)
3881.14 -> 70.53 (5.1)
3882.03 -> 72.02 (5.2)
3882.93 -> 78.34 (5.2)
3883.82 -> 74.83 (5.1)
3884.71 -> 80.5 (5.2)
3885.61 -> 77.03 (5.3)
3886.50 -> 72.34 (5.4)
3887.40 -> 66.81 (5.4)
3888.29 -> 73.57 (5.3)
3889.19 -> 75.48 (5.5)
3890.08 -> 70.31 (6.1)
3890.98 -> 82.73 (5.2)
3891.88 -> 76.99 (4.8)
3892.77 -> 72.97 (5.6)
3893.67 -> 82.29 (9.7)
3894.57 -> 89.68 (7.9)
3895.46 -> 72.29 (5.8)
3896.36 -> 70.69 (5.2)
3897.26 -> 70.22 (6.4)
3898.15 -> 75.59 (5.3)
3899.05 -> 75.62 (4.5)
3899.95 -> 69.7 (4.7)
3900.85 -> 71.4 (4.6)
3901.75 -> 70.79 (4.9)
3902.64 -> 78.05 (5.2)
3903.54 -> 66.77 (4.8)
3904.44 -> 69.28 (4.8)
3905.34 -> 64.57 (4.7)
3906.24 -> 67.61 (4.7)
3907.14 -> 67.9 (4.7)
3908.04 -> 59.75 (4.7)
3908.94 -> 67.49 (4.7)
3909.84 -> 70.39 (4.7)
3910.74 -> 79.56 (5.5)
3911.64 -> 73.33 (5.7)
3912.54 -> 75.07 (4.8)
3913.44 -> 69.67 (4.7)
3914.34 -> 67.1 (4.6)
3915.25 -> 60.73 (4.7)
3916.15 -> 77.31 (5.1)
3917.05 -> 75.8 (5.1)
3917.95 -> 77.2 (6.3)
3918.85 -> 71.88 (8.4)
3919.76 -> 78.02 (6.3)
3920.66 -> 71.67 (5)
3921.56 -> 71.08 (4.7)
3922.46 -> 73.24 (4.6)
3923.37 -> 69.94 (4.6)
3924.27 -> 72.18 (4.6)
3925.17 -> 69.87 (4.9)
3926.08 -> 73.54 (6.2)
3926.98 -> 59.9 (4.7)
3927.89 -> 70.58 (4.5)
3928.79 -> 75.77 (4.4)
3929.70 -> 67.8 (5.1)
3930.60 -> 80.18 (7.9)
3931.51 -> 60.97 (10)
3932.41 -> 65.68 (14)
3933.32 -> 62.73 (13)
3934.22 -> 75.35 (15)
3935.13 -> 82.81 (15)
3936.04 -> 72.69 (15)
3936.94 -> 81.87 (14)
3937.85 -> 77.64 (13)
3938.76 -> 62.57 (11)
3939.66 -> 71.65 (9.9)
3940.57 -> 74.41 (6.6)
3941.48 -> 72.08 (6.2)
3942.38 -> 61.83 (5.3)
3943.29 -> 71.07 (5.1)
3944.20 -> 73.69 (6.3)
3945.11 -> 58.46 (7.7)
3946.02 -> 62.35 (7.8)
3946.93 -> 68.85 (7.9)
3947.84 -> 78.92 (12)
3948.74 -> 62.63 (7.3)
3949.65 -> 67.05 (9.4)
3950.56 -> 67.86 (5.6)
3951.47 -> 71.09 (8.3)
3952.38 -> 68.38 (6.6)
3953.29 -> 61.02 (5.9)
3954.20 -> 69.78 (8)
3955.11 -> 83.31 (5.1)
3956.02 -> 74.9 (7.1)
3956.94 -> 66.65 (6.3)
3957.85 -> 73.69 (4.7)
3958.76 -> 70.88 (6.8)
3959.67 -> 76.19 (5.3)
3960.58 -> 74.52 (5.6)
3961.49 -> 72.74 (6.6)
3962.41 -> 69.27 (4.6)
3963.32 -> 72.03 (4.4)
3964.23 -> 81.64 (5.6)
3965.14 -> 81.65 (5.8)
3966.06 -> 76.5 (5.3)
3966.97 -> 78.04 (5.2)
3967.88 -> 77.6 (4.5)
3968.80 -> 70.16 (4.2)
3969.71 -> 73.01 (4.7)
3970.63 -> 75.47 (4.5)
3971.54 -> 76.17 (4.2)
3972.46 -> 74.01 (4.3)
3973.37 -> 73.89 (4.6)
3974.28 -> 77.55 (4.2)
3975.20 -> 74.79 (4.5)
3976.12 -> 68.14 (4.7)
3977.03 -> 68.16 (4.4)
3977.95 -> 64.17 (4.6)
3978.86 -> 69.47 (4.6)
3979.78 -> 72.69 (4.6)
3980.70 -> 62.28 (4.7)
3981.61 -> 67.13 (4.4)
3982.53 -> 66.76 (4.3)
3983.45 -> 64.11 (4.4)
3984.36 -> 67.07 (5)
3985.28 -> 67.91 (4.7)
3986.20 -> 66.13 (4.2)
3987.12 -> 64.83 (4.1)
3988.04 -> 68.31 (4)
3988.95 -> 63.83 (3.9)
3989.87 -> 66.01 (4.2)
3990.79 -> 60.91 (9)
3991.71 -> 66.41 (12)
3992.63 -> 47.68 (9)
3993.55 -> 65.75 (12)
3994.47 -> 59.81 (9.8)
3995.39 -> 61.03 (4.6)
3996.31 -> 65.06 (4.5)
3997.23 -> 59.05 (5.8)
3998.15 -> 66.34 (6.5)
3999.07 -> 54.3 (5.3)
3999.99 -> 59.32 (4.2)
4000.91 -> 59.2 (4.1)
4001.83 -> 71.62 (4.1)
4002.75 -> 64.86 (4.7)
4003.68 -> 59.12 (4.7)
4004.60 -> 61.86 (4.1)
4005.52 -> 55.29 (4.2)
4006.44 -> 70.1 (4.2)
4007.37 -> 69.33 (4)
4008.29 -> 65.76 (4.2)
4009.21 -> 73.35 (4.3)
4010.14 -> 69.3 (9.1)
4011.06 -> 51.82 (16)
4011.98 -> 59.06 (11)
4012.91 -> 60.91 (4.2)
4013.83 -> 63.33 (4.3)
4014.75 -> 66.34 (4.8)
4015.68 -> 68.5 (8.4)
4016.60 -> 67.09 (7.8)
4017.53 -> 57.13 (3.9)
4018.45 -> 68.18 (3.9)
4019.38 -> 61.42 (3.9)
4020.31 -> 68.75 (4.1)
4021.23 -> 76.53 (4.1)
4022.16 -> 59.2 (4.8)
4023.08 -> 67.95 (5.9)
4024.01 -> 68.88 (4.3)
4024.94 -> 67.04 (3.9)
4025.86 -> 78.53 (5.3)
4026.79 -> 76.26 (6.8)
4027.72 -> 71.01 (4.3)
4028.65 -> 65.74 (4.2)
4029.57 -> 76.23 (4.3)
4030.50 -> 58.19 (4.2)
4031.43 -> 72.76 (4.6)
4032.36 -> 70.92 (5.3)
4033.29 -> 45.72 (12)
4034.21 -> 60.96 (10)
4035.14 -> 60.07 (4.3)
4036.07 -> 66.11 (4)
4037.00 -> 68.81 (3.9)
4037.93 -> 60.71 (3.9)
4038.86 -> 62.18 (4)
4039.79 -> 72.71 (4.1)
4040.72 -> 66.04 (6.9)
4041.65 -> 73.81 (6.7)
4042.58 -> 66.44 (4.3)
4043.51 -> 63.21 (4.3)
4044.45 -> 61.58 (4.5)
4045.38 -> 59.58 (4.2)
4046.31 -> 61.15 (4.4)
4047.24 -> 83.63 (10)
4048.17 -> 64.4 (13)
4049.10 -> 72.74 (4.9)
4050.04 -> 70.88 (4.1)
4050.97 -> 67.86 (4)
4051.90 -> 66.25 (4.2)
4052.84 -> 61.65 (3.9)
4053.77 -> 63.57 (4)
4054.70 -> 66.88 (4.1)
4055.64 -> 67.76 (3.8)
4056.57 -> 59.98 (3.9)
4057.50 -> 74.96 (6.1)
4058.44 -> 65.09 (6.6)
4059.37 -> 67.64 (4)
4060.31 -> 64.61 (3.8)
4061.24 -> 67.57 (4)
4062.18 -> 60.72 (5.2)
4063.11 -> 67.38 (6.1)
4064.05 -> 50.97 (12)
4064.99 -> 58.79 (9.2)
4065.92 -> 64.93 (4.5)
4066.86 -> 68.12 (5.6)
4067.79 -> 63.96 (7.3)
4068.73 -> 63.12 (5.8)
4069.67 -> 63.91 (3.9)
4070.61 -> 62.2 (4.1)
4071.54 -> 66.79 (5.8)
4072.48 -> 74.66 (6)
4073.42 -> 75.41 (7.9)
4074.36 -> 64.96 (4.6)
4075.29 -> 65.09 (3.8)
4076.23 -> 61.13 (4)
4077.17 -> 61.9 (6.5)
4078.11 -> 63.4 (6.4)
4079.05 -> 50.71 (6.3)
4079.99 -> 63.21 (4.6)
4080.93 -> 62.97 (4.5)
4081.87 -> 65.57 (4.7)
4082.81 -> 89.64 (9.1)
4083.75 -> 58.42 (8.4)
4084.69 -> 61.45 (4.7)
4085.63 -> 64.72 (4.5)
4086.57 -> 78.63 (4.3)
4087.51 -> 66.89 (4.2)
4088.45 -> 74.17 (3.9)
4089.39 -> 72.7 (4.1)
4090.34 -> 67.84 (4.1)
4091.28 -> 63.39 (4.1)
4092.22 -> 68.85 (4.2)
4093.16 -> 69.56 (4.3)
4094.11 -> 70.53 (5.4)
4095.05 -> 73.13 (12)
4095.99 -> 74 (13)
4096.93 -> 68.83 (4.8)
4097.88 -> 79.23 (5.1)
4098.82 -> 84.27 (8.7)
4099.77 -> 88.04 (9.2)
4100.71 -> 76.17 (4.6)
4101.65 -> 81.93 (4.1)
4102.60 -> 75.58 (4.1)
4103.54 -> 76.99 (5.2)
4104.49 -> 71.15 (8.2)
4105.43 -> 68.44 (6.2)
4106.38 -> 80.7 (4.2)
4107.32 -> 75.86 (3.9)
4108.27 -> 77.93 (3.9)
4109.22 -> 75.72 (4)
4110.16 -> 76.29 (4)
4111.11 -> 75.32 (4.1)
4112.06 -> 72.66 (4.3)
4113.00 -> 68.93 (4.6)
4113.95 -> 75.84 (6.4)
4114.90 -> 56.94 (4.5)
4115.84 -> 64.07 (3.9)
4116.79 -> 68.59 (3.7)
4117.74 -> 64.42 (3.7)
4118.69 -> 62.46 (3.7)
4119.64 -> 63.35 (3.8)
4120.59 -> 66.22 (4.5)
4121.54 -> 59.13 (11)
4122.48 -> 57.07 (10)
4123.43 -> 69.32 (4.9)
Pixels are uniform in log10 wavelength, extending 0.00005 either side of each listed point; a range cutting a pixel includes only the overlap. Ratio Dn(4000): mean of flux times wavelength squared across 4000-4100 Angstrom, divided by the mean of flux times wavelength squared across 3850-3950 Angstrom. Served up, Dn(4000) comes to 1.0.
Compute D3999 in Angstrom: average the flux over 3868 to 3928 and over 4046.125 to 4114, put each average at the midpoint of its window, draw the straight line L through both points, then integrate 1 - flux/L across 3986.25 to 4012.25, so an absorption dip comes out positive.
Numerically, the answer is 2.9 Angstrom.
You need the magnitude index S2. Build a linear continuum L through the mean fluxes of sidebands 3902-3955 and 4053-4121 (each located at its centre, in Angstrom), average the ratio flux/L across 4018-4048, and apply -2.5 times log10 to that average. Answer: 0.039 mag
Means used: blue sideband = 70.4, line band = 66.9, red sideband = 68.7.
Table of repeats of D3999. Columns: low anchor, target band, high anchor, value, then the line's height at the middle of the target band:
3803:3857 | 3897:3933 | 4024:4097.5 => 1.2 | 73.3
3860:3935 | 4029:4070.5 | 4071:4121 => 3.4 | 71.1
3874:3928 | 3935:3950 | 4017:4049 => 0.1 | 70.7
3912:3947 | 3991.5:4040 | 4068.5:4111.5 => 4.3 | 70.8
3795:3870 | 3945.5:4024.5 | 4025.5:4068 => 1.8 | 69.2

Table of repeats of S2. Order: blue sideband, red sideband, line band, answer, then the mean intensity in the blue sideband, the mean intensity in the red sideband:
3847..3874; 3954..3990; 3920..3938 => 0.04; 79.4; 71.6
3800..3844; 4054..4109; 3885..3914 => 0.02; 76.7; 68.9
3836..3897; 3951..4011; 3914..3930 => 0.02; 76.8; 68.3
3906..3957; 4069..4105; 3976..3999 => 0.09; 70.6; 69.9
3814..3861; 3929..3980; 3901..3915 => 0.07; 77.5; 71.8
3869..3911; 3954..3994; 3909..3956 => 0.02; 73.6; 70.5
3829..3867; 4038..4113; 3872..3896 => 0.02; 78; 68.7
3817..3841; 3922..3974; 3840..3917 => 0.00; 78.1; 71.8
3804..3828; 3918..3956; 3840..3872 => -0.04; 77.6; 70.7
